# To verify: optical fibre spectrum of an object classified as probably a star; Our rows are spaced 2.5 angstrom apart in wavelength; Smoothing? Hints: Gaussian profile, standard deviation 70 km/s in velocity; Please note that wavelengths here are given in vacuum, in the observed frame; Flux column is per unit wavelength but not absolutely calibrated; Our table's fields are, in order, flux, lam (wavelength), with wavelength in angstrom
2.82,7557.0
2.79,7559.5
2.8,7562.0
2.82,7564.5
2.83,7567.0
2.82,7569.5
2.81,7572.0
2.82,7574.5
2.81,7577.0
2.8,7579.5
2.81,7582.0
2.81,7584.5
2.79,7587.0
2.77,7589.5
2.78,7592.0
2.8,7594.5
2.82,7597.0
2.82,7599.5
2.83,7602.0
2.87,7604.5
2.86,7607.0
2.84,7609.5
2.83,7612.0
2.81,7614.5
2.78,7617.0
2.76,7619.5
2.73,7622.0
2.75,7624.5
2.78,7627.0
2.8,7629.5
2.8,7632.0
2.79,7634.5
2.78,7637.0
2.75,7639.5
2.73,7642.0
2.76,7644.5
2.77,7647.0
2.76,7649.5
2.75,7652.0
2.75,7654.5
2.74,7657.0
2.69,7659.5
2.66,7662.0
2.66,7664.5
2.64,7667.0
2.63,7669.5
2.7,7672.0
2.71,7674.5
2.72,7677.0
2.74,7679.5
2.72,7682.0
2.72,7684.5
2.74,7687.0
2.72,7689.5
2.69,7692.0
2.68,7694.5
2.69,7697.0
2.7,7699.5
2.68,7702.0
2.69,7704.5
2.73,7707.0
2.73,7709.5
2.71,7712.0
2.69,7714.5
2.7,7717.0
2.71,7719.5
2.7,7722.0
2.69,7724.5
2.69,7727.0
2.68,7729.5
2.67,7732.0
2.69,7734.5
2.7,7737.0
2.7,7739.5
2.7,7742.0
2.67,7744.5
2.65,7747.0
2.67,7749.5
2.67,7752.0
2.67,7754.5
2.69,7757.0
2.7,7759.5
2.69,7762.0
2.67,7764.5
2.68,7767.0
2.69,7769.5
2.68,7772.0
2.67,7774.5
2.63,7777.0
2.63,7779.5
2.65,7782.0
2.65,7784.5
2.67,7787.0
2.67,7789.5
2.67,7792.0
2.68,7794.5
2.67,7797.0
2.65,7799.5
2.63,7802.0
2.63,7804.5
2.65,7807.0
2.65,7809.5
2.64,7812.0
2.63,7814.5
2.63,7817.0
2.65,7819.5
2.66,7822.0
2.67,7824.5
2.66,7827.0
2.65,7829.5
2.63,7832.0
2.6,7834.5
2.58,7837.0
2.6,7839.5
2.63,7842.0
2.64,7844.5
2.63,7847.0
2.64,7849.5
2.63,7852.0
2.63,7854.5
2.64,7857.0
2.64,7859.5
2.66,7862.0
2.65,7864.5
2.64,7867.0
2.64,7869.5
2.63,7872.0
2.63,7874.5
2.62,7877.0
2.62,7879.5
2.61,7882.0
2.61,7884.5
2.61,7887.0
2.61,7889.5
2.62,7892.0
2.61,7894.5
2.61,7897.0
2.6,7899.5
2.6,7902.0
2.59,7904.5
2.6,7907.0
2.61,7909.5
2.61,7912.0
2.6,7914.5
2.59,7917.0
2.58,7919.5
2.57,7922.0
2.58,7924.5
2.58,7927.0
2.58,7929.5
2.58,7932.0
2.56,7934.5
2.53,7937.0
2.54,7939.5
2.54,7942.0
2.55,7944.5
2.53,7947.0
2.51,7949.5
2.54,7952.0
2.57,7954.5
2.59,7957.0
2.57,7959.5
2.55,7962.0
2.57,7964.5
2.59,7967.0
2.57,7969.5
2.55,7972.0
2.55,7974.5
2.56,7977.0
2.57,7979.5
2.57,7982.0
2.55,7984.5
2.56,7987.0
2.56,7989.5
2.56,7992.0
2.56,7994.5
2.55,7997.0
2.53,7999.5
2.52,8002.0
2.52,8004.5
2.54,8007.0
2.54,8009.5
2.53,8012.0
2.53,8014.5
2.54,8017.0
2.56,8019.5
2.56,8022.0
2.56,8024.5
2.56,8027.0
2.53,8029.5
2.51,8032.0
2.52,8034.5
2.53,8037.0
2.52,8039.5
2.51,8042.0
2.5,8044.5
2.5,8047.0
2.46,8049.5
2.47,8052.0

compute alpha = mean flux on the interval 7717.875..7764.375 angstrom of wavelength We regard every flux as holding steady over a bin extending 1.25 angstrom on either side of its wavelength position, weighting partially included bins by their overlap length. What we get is 2.69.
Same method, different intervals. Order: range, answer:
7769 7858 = 2.64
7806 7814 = 2.64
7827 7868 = 2.63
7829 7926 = 2.62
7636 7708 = 2.71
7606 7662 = 2.77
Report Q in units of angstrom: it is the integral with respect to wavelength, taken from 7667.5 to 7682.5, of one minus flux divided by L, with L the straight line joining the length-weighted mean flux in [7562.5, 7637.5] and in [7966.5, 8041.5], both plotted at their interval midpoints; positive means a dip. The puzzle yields 0.3 angstrom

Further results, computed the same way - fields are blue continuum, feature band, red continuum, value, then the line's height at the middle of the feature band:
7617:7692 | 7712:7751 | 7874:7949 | 0.02 angstrom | 2.69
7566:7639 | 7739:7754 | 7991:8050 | 0.19 angstrom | 2.71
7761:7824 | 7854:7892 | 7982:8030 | -0.20 angstrom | 2.62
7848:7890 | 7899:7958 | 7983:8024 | 0.48 angstrom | 2.59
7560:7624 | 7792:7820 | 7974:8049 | 0.25 angstrom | 2.67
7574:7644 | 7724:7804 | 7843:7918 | 0.72 angstrom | 2.7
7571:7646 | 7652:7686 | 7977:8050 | 0.70 angstrom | 2.76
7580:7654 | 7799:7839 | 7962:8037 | 0.38 angstrom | 2.66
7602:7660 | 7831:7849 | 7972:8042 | 0.22 angstrom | 2.65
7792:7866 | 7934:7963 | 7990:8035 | 0.31 angstrom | 2.58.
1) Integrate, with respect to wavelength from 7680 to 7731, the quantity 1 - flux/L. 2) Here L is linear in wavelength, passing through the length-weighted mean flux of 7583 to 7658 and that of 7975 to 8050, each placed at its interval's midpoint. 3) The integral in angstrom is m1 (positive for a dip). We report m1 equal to 0.6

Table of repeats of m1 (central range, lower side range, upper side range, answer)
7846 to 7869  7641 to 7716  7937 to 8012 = -0.2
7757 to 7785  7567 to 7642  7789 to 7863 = 0.1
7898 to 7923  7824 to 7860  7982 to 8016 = 0.0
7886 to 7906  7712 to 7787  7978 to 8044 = 0.0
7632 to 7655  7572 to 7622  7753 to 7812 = 0.1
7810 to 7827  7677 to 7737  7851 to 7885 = 0.0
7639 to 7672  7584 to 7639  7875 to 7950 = 0.7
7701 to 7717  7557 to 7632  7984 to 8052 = 0.2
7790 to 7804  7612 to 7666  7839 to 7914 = 0.0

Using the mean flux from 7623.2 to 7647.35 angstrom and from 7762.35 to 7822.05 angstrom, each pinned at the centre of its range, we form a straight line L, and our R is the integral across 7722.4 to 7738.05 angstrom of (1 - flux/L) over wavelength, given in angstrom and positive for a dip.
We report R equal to 0.1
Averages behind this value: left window 2.77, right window 2.66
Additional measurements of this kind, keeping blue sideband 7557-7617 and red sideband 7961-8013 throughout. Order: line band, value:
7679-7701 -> 0.30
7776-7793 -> 0.20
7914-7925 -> 0.06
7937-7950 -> 0.23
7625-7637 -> -0.01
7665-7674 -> 0.32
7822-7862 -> 0.21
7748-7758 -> 0.12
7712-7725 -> 0.14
